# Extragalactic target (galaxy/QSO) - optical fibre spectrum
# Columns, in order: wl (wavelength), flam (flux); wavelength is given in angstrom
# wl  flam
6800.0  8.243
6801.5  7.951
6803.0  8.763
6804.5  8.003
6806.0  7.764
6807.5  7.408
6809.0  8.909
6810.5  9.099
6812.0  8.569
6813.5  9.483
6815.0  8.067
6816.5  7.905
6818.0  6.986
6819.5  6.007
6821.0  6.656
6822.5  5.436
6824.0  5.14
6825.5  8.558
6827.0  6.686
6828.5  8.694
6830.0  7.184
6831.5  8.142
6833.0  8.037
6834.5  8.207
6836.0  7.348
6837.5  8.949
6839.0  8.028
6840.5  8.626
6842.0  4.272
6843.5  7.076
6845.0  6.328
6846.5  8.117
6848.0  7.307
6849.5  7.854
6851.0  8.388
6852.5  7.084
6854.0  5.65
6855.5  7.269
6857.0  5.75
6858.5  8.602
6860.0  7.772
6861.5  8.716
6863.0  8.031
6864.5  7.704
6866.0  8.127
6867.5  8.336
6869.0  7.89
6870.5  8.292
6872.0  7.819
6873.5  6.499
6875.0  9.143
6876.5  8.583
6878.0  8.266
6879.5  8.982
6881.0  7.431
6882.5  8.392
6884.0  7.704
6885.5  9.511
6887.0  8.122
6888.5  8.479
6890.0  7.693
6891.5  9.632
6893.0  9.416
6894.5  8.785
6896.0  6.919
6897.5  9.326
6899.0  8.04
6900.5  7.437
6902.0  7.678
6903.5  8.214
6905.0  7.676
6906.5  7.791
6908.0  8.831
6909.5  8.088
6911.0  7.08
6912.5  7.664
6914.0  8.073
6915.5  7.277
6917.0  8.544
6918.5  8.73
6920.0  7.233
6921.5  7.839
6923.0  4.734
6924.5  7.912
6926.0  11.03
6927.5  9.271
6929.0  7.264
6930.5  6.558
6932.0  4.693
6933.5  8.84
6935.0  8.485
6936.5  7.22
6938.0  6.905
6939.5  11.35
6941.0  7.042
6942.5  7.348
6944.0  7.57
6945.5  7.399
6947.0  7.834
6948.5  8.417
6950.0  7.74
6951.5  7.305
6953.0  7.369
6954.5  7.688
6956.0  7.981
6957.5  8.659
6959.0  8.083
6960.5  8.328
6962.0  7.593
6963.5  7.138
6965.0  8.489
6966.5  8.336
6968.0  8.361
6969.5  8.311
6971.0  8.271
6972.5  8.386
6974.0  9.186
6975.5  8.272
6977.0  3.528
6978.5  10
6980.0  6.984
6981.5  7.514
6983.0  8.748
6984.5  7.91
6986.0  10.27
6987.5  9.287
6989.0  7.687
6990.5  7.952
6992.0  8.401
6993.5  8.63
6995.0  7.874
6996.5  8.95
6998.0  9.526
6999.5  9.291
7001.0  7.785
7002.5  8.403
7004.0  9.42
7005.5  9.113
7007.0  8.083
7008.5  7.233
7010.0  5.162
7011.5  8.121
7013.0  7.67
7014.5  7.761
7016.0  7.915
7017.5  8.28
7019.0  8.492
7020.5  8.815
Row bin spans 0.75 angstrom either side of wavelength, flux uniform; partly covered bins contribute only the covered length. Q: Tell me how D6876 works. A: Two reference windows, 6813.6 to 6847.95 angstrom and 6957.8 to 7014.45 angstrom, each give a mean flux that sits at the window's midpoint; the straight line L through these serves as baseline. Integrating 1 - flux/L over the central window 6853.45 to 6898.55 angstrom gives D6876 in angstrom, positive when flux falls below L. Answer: -3.1 angstrom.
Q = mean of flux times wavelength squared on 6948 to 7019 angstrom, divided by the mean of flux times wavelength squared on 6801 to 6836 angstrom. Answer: 1.1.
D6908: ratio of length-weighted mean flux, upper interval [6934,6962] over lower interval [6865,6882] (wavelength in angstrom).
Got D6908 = 0.98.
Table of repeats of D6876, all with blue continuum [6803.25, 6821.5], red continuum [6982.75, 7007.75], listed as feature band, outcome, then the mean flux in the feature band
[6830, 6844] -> 0.74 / 7.62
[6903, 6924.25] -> 1.64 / 7.7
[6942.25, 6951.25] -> 0.81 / 7.72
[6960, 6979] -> 1.28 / 7.99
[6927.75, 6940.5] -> 1.08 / 7.72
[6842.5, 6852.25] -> 0.82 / 7.41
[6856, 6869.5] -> 0.46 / 7.87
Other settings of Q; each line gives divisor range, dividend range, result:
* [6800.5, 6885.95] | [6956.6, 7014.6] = 1.10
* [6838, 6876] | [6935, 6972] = 1.08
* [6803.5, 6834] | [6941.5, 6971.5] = 1.08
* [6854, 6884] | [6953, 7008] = 1.08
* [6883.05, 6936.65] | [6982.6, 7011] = 1.08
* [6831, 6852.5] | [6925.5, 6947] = 1.07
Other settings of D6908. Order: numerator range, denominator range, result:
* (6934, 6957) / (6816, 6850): 1.08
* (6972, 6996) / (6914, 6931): 1.04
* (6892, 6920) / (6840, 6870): 1.09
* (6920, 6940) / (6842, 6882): 1.02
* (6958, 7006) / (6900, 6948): 1.06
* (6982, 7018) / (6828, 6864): 1.10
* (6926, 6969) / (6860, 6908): 0.96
